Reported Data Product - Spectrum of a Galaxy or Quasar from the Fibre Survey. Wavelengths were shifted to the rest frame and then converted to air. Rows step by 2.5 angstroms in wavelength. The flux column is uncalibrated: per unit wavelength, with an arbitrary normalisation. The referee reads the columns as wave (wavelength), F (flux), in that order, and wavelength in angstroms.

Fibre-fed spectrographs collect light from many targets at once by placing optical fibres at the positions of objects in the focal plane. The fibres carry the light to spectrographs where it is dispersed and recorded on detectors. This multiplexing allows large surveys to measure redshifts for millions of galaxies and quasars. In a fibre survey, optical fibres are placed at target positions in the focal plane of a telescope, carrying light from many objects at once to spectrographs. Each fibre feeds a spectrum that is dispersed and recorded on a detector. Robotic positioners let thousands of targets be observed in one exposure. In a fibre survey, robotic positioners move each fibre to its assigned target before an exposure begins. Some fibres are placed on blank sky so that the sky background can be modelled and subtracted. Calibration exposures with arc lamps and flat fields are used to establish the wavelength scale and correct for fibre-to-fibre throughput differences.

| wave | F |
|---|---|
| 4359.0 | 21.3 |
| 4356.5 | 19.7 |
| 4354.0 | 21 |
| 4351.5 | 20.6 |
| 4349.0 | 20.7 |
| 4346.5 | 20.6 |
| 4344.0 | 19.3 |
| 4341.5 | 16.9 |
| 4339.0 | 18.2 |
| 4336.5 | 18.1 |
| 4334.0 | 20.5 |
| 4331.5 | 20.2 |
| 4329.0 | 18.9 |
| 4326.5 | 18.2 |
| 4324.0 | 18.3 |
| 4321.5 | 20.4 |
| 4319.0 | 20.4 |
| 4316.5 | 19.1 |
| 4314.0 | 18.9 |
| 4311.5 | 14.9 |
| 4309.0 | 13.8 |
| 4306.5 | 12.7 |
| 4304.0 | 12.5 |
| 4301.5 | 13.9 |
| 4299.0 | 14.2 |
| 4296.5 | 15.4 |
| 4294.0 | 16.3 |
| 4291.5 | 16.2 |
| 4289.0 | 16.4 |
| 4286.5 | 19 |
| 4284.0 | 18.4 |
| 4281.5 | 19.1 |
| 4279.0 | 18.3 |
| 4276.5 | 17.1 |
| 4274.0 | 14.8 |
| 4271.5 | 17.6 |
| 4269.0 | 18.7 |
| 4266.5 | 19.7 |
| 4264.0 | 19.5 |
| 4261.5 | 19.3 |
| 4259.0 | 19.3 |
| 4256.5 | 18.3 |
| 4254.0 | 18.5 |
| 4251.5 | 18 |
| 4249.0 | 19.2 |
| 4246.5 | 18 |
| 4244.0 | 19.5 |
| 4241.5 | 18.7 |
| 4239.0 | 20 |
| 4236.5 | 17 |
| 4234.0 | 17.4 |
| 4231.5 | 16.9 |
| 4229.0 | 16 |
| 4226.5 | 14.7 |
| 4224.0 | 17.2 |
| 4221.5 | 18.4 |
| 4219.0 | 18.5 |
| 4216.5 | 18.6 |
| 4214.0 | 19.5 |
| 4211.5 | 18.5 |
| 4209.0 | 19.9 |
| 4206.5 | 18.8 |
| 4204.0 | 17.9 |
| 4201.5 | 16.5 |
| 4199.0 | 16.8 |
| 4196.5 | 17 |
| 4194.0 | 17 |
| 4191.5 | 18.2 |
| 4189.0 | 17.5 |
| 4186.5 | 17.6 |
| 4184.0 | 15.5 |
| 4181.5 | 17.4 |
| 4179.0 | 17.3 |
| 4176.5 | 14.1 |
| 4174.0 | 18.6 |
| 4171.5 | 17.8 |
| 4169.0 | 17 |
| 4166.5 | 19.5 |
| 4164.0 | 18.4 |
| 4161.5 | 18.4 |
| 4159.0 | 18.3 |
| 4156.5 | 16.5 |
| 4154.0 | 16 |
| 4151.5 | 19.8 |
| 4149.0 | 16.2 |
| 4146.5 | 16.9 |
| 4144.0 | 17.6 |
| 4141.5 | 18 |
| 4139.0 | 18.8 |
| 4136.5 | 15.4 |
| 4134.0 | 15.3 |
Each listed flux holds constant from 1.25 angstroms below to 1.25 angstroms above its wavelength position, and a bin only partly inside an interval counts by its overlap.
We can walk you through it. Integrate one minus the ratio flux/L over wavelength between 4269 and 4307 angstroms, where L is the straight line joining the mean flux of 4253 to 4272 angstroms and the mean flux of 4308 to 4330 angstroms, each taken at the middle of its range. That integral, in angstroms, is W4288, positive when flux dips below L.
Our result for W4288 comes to 4.7 angstroms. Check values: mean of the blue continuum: 18.9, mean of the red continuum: 18.1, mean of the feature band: 16.3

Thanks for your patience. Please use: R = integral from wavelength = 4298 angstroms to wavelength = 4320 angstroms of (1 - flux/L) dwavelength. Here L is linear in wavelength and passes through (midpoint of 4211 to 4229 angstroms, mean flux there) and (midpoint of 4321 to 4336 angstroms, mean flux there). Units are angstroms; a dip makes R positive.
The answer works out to 4.0 angstroms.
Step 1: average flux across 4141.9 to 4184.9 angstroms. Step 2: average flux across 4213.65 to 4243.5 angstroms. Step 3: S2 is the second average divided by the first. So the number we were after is 1.02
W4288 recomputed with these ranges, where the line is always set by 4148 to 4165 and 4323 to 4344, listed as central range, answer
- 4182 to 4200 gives 0.77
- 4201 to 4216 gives -0.54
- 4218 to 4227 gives 0.34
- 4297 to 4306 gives 2.38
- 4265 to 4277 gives 0.45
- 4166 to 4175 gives -0.18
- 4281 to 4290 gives 0.11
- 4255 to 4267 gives -0.59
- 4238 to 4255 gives -0.59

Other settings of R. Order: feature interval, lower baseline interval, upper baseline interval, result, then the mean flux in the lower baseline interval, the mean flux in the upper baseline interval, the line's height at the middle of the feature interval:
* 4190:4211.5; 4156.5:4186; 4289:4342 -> -0.5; 17.4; 17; 17.4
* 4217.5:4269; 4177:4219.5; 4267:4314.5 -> -3.8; 17.7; 16.2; 17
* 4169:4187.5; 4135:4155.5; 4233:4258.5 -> 0.8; 17.3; 18.5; 17.7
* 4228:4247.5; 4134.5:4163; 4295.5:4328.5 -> -1.3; 17.4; 16.4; 16.9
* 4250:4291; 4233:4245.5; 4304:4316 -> -3.0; 18.5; 15.1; 17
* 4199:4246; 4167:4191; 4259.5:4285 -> -0.9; 17.1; 18.3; 17.6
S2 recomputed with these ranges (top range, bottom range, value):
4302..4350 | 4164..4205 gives 1.04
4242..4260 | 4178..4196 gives 1.09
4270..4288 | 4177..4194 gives 1.04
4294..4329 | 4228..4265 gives 0.89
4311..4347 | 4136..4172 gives 1.07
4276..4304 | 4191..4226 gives 0.92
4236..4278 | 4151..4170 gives 1.03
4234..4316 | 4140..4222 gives 0.98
